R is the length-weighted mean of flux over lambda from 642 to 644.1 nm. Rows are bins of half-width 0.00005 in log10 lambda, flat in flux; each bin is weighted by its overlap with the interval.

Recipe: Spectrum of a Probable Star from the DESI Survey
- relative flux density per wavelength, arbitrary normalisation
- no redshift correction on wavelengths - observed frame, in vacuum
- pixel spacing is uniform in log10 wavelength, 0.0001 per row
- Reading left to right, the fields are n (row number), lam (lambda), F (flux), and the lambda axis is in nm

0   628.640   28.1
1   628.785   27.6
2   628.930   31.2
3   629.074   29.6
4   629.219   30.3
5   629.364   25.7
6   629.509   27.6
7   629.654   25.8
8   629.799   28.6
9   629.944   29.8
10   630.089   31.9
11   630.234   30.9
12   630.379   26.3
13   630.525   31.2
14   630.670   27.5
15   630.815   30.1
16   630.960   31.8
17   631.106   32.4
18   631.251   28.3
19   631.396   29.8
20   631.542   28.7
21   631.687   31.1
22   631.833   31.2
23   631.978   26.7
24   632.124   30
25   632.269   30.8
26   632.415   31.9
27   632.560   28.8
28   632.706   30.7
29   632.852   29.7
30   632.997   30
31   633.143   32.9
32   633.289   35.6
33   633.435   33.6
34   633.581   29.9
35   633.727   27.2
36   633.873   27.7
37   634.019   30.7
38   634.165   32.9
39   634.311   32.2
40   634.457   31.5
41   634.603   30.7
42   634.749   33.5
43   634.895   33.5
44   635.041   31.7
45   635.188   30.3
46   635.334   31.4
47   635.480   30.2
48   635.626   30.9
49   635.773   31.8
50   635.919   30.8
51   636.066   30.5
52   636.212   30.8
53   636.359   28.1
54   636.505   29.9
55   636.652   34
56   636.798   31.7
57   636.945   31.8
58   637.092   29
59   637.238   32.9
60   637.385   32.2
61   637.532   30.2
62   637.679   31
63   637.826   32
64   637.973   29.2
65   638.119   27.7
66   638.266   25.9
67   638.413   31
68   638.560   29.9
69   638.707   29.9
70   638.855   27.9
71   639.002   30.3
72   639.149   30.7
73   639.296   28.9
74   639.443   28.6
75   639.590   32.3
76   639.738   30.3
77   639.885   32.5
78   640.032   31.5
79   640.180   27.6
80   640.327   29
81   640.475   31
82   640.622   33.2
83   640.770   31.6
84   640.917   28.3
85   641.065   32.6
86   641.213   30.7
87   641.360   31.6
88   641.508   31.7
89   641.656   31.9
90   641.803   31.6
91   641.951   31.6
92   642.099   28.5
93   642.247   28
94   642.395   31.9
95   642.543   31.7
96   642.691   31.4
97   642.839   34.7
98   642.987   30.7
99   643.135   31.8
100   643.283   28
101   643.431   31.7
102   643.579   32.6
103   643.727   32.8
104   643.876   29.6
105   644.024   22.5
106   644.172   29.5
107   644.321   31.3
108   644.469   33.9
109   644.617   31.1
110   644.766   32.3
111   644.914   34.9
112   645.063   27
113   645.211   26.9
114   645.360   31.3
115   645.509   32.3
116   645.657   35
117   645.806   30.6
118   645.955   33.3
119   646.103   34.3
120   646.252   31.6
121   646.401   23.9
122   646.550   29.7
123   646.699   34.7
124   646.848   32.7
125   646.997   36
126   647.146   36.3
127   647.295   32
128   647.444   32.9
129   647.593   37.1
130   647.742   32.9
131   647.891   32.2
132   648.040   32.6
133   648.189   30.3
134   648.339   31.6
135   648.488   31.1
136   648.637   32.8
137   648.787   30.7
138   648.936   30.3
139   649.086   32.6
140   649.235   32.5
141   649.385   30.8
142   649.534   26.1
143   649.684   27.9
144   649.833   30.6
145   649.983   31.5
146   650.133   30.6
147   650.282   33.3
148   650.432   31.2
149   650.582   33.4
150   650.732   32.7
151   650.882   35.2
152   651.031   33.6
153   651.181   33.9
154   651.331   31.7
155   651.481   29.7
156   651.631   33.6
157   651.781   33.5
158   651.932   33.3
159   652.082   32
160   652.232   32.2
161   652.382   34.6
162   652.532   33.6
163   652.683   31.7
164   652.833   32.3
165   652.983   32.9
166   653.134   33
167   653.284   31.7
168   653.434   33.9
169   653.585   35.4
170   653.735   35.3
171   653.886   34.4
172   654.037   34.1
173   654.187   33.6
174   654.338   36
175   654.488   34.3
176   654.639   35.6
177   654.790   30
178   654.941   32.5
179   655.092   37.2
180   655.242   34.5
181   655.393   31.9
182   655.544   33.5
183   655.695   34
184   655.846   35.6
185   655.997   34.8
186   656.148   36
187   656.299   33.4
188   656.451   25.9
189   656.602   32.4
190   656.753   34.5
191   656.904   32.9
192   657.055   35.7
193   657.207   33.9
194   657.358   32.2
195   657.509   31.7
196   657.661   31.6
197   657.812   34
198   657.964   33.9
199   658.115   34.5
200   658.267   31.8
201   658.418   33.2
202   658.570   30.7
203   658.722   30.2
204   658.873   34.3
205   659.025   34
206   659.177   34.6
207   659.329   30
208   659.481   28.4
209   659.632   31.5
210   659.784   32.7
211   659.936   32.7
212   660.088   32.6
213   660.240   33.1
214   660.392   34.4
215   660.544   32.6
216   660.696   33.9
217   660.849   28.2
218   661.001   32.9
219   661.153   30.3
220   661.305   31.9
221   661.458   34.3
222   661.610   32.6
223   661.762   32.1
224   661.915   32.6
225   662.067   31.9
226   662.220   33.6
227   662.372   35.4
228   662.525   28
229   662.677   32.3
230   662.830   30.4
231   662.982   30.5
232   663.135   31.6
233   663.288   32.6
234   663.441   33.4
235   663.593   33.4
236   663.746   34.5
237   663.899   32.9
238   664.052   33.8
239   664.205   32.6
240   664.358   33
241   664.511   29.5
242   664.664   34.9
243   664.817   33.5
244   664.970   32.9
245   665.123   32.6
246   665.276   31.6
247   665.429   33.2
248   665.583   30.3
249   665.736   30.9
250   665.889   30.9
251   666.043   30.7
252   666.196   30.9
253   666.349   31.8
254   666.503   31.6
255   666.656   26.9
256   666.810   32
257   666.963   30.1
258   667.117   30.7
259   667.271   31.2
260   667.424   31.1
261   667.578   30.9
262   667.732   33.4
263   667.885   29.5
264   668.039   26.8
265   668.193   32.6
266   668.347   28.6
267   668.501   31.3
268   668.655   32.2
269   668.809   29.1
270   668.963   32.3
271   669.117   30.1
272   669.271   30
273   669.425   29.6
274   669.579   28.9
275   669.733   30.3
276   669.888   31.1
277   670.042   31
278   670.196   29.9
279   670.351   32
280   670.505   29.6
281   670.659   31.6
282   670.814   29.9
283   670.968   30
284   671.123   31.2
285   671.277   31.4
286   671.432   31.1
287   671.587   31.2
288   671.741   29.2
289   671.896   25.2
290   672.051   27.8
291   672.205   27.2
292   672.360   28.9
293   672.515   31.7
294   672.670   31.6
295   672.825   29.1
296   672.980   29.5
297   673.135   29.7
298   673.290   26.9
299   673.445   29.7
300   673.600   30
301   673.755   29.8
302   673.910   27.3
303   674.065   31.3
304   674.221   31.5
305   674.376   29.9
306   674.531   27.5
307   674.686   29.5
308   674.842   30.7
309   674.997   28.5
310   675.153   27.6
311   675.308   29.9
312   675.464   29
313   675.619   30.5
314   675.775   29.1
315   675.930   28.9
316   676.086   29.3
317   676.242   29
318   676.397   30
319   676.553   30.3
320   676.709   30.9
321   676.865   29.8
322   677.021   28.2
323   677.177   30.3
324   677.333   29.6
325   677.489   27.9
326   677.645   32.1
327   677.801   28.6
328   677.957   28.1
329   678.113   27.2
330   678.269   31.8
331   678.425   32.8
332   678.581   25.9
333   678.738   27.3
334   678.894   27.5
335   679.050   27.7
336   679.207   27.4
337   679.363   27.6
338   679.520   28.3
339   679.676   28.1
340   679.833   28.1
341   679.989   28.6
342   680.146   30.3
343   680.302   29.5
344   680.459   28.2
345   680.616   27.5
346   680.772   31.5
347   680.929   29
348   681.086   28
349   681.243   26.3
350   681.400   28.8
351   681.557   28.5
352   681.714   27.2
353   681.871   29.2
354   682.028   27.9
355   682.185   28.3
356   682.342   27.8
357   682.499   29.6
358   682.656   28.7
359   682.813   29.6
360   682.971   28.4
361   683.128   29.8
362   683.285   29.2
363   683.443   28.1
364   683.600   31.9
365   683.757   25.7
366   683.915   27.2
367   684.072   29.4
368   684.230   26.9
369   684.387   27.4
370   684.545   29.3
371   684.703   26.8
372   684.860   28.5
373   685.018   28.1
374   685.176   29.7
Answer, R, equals 30.4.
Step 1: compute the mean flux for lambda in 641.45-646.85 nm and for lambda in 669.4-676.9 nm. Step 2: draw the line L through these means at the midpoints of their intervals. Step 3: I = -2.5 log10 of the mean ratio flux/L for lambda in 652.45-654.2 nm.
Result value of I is -0.10 mag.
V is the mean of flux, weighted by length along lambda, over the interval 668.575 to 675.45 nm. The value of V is 29.8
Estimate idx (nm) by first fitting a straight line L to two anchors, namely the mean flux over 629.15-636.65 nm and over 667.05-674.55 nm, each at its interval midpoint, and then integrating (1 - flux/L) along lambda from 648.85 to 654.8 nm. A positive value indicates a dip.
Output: -0.48 nm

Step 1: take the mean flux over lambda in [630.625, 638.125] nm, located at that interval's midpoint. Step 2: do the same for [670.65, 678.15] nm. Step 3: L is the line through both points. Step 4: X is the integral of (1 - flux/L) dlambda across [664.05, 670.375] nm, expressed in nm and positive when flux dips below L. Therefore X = -0.28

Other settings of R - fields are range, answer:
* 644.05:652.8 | 32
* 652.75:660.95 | 33.1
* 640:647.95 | 31.4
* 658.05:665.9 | 32.3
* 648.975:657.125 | 32.9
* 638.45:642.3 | 30.5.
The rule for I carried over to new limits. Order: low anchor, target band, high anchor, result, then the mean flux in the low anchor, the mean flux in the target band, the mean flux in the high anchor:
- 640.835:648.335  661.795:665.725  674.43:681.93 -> -0.08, 31.5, 32.4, 28.9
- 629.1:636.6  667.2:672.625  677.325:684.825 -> -0.05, 30.3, 30.2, 28.5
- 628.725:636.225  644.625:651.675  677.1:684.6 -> -0.08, 30.3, 31.9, 28.6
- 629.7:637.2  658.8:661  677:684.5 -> -0.10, 30.6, 32.4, 28.6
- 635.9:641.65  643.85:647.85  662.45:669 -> -0.03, 30.5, 31.7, 31.5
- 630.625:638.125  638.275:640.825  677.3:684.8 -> 0.01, 30.8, 30.2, 28.5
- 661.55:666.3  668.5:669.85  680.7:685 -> 0.03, 32.2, 30.4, 28.5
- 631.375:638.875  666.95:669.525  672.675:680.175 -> -0.04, 30.7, 30.6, 29.2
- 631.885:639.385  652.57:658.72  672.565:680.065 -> -0.12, 30.6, 33.4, 29.2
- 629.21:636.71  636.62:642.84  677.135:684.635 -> -0.02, 30.4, 30.6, 28.6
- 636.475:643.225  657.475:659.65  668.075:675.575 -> -0.07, 30.7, 32.3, 29.9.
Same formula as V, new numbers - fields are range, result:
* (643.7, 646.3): 31.1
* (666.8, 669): 30.7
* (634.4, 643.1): 30.8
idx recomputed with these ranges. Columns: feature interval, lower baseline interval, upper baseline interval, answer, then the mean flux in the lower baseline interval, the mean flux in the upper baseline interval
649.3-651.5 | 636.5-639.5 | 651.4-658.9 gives 0.061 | 30.2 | 33.3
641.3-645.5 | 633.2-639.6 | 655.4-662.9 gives 0.064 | 30.7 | 32.6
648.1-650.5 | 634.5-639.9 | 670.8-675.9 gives -0.050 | 30.6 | 29.5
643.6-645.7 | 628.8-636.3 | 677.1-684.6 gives -0.057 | 30.3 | 28.6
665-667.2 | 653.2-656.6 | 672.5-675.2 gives 0.014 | 33.8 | 29.5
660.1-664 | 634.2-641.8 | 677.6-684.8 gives -0.378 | 30.8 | 28.5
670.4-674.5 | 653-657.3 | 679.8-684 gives 0.102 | 33.8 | 28.6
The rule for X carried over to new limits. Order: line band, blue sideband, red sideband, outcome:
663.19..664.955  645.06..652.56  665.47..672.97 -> -0.13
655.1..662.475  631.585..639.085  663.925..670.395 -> -0.43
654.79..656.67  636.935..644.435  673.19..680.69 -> -0.22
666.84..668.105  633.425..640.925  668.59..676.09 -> -0.03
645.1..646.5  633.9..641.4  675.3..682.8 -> -0.02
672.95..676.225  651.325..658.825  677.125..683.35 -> 0.04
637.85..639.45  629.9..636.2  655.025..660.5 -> 0.10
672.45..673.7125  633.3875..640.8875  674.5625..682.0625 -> -0.03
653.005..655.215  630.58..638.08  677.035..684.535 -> -0.31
